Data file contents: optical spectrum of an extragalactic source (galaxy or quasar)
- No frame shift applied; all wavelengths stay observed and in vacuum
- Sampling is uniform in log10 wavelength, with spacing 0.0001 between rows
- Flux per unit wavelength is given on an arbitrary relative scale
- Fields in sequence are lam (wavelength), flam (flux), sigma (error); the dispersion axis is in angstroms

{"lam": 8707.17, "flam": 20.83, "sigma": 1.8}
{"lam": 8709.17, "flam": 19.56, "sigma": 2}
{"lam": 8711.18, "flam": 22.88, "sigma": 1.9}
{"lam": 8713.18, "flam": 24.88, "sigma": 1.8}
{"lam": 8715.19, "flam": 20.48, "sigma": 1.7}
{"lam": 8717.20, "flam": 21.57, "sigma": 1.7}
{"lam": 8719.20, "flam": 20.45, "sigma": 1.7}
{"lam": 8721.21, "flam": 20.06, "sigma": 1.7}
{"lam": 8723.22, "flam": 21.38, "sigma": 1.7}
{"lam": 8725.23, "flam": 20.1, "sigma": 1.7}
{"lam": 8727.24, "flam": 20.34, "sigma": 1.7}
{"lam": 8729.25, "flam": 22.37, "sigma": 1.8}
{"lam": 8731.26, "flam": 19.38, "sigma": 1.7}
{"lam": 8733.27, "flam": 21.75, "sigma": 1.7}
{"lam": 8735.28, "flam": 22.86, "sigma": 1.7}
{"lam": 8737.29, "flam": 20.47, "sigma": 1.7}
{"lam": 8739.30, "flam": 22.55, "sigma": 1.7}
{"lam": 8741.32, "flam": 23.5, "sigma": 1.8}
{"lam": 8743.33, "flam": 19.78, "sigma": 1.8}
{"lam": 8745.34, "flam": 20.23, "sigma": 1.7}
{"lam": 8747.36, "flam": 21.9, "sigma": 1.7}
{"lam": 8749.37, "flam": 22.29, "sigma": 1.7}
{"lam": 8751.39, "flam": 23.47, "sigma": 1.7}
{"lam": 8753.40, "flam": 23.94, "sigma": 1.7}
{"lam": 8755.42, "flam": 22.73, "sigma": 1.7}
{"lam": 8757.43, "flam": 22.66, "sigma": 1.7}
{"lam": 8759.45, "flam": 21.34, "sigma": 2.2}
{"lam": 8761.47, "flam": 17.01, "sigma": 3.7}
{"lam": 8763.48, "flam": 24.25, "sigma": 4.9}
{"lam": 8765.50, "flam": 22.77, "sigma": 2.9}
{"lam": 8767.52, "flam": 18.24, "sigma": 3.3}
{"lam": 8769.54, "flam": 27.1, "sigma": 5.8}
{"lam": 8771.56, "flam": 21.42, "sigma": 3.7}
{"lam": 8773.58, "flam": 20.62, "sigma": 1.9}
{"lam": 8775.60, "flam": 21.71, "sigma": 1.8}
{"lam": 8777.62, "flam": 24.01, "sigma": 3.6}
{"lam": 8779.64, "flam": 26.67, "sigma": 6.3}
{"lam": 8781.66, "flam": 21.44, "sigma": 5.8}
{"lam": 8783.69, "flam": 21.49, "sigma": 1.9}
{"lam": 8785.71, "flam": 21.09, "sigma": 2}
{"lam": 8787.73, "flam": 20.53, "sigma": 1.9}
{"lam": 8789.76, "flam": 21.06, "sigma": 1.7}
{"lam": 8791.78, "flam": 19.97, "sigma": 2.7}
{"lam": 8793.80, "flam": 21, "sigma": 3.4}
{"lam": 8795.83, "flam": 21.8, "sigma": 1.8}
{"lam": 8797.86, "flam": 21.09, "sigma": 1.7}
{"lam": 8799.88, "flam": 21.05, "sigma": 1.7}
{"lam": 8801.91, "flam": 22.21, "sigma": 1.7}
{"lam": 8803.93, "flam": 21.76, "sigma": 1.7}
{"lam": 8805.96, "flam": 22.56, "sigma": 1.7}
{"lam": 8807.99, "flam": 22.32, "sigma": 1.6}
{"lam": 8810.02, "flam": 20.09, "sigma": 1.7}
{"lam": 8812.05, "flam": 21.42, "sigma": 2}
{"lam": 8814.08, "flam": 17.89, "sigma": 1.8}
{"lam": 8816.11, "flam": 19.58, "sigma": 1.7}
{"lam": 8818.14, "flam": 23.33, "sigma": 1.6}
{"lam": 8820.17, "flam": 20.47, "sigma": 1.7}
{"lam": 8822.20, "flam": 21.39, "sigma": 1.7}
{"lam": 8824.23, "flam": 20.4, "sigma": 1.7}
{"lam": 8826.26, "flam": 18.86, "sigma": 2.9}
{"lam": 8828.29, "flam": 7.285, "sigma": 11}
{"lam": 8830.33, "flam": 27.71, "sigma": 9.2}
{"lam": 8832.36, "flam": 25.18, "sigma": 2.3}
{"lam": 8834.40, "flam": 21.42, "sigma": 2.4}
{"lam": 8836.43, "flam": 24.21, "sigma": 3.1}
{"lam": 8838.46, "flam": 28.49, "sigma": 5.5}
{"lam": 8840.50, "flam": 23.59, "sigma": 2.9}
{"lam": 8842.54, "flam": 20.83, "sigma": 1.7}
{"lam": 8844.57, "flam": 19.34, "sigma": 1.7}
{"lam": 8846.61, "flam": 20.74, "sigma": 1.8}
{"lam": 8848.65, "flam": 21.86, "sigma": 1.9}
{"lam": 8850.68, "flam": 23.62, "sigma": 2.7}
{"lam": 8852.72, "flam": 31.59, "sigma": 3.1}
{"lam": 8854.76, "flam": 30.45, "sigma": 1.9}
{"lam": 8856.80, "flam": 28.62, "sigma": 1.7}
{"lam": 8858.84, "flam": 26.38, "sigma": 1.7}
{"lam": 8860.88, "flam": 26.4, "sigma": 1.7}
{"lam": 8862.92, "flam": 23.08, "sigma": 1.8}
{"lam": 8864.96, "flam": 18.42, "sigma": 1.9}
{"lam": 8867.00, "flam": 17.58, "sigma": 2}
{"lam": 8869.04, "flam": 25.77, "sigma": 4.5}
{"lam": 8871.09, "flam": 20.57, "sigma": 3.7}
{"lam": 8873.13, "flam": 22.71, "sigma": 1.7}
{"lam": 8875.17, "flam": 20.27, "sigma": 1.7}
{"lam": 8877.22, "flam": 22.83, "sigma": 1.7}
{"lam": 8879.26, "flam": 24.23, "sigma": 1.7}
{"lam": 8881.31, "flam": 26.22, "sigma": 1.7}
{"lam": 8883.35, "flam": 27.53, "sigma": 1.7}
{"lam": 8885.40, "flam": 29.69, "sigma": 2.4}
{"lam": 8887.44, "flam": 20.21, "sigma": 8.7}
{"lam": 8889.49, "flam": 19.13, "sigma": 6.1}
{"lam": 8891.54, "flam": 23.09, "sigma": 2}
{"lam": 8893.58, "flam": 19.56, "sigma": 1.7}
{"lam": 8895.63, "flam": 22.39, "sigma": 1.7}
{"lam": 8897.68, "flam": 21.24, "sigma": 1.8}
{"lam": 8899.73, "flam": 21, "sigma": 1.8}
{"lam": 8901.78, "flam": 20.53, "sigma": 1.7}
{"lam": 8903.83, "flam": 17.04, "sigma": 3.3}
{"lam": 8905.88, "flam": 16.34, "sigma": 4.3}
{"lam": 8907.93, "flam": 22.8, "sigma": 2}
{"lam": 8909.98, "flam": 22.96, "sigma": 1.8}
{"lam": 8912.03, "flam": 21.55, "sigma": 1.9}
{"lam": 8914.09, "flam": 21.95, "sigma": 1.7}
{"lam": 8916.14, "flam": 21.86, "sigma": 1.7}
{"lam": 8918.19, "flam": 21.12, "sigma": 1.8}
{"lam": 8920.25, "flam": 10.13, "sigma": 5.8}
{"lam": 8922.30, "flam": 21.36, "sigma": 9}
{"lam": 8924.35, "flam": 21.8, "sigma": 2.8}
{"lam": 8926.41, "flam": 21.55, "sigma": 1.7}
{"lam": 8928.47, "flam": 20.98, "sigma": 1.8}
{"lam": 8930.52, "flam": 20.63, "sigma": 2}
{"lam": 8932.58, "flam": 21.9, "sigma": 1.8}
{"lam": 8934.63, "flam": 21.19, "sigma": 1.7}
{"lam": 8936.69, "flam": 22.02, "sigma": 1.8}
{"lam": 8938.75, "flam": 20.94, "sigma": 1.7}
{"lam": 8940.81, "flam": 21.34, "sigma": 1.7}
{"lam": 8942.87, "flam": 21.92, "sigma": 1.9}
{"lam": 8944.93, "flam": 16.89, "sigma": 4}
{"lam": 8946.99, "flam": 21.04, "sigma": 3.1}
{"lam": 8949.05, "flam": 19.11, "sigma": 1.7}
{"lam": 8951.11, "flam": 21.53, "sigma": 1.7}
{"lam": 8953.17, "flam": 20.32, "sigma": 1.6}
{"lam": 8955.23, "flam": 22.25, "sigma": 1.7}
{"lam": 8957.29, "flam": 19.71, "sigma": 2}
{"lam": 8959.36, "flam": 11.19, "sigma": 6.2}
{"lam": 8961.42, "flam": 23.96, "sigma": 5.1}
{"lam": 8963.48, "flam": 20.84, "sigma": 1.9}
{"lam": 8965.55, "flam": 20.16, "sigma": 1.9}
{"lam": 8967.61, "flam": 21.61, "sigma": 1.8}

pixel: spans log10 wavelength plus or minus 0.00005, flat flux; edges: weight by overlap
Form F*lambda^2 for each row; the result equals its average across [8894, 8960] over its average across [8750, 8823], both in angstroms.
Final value 1.0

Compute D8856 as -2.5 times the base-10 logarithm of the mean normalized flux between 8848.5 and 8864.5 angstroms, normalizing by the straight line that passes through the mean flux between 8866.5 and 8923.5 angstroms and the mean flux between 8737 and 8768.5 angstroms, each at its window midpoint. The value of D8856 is -0.222 mag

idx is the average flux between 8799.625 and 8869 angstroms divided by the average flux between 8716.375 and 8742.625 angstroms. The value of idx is 1.1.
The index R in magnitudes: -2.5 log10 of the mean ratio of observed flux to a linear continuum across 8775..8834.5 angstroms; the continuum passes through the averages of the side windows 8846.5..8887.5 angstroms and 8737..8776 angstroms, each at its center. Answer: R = 0.09 mag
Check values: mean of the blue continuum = 21.9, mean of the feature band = 21.2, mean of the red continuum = 24.4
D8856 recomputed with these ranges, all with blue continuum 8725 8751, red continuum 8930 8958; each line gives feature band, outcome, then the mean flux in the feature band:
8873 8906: -0.06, 22.1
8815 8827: 0.02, 20.7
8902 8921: 0.06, 19.7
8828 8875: -0.12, 23.5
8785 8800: 0.02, 20.9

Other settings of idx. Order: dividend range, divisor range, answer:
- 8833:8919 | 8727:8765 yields 1.05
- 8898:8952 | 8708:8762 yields 0.95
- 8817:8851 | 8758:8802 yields 1.00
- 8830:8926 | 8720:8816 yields 1.05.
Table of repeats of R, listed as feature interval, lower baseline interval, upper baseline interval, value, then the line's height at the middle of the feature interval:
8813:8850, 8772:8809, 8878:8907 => 0.03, 21.9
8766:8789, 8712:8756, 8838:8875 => 0.01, 22.4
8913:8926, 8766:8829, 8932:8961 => 0.03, 20.3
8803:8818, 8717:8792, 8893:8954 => 0.02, 21.3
